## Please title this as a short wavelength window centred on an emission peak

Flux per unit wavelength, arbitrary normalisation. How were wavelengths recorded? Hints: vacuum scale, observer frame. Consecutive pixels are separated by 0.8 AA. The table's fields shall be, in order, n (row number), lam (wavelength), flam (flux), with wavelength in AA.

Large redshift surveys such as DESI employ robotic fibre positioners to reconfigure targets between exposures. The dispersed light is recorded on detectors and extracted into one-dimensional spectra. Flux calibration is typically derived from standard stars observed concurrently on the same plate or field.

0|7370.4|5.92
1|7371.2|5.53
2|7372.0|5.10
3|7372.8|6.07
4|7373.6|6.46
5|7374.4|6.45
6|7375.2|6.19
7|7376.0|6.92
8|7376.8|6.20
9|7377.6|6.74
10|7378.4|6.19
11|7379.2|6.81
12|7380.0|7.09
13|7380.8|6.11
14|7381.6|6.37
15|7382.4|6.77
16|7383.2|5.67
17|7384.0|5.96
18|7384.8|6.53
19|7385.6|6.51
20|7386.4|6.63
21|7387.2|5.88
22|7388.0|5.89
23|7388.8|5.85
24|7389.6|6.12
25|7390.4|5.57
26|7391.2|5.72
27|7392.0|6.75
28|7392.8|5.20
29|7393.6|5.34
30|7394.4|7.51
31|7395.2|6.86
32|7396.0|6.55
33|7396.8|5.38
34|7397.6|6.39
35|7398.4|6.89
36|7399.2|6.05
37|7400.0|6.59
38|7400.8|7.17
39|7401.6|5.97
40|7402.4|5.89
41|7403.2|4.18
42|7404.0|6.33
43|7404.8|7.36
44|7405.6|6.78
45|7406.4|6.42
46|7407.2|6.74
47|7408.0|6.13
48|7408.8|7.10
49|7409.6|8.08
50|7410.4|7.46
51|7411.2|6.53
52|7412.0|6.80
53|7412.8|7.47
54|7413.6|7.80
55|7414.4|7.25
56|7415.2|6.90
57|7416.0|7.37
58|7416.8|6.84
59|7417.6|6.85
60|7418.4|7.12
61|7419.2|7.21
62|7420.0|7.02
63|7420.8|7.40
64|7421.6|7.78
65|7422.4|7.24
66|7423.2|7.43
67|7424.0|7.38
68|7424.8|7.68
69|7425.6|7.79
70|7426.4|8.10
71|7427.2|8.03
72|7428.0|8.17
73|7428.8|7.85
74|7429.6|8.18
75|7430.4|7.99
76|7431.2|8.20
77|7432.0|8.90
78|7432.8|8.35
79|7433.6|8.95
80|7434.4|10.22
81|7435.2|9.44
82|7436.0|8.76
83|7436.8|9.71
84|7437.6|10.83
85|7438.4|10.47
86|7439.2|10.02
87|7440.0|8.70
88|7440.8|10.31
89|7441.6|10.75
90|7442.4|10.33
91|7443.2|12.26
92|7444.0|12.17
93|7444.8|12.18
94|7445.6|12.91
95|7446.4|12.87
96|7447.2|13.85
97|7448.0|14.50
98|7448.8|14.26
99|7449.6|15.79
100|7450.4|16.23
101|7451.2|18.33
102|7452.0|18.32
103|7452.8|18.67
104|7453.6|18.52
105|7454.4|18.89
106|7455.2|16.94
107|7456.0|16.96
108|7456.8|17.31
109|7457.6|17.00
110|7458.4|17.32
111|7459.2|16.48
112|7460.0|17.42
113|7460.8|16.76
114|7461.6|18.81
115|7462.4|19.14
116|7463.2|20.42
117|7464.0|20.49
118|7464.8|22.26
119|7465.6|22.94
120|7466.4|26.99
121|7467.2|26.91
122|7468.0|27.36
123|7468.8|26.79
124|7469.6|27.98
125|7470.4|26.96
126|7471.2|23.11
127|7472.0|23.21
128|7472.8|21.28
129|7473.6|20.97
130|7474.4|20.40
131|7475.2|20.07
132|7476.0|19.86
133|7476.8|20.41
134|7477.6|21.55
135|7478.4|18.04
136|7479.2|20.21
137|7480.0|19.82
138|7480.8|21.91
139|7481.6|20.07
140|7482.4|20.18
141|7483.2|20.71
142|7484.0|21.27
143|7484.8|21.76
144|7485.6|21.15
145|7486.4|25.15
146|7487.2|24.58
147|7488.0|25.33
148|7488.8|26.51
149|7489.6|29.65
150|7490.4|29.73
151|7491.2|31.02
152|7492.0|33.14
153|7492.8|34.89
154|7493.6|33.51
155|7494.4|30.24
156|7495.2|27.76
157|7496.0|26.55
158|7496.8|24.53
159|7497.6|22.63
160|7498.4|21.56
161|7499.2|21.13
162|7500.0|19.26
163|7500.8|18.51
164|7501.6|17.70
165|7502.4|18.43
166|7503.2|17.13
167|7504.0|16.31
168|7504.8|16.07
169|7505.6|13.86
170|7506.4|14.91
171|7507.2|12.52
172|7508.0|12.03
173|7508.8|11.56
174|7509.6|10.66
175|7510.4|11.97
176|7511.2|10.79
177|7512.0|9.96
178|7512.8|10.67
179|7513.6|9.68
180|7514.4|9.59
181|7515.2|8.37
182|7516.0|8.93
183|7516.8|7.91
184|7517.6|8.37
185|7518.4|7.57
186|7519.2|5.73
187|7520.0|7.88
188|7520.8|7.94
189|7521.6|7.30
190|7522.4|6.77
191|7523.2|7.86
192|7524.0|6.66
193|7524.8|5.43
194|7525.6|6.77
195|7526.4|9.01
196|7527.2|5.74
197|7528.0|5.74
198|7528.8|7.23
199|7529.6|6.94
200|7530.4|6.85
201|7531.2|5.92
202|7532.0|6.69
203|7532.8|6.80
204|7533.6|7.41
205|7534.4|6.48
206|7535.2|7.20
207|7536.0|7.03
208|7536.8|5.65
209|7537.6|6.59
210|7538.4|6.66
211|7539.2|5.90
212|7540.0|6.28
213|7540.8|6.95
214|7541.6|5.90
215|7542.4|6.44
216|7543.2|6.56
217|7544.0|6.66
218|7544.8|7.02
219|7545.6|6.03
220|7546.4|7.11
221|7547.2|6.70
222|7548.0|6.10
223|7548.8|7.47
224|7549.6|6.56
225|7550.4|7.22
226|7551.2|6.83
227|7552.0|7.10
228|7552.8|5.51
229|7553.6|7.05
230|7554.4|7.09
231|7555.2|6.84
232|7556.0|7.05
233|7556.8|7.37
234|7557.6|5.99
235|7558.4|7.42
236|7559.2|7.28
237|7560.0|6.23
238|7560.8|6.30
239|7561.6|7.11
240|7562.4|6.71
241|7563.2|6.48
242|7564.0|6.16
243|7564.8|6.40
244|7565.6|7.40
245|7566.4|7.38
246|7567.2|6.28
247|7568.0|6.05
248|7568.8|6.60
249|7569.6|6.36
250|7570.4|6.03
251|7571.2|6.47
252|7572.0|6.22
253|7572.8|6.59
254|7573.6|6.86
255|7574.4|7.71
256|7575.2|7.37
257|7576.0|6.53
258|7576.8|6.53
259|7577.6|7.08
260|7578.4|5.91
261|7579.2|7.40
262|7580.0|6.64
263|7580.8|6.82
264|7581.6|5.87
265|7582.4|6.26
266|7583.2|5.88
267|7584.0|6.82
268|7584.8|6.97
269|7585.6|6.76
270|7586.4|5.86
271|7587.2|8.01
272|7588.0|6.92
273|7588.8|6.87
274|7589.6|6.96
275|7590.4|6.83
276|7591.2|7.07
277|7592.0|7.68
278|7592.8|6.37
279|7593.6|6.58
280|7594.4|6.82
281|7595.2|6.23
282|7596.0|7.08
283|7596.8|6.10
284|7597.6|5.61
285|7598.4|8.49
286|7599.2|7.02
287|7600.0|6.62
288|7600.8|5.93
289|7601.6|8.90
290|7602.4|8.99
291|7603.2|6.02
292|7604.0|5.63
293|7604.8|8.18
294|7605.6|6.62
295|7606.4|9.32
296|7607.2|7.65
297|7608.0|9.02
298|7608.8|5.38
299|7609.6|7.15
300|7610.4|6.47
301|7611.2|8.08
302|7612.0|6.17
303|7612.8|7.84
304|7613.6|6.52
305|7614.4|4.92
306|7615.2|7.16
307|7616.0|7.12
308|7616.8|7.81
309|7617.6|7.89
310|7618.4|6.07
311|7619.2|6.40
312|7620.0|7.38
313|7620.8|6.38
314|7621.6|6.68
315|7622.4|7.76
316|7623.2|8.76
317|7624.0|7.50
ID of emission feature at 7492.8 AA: [N II] 6583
